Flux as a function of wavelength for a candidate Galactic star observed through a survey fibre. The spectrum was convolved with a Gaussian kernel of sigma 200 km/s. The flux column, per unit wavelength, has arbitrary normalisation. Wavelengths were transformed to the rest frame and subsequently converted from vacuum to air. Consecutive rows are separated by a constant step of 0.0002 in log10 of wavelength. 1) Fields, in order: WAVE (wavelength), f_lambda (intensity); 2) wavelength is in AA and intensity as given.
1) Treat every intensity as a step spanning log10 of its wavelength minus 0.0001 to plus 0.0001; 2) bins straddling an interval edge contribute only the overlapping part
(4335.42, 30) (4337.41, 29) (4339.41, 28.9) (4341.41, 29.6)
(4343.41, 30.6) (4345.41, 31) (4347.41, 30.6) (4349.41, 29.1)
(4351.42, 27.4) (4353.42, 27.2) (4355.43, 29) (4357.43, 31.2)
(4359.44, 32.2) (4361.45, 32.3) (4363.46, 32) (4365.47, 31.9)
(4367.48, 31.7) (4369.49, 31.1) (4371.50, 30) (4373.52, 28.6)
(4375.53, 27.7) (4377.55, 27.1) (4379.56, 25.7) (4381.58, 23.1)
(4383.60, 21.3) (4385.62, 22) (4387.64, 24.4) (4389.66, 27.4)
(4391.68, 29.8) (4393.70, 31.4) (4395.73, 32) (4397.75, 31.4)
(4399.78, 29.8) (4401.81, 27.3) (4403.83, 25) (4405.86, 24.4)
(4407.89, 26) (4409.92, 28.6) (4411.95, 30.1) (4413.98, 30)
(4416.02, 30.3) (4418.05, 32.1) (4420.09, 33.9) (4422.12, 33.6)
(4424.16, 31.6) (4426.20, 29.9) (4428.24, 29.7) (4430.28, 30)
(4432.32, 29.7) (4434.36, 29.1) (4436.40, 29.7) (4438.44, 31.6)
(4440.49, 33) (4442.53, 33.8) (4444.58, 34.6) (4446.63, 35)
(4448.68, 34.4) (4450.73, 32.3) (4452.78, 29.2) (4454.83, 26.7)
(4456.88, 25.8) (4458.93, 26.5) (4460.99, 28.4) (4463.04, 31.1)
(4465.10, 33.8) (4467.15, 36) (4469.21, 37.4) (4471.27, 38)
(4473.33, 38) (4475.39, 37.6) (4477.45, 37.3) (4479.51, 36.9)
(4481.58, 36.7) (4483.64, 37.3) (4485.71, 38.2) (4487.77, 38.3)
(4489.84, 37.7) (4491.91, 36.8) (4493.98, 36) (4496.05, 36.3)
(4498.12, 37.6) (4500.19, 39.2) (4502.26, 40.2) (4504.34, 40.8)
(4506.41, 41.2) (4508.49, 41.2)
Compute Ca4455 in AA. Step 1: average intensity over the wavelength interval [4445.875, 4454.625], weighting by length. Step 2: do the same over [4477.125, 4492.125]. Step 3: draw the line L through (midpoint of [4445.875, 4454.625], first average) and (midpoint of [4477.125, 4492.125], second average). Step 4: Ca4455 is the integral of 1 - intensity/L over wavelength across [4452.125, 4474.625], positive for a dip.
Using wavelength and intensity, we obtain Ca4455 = 1.45 AA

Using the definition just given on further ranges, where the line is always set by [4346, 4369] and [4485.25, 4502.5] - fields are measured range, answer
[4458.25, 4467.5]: 1.30 AA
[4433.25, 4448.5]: 1.05 AA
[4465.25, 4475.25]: -0.17 AA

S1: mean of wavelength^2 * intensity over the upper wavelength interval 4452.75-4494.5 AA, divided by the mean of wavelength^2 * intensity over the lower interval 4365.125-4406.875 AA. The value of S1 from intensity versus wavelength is 1.30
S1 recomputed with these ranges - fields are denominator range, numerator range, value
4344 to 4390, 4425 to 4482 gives 1.19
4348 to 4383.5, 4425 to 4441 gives 1.07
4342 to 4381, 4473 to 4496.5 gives 1.32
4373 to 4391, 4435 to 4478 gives 1.34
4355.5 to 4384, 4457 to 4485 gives 1.25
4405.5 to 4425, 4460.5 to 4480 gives 1.21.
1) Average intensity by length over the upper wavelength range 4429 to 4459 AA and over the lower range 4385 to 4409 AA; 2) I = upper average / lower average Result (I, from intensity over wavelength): 1.12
